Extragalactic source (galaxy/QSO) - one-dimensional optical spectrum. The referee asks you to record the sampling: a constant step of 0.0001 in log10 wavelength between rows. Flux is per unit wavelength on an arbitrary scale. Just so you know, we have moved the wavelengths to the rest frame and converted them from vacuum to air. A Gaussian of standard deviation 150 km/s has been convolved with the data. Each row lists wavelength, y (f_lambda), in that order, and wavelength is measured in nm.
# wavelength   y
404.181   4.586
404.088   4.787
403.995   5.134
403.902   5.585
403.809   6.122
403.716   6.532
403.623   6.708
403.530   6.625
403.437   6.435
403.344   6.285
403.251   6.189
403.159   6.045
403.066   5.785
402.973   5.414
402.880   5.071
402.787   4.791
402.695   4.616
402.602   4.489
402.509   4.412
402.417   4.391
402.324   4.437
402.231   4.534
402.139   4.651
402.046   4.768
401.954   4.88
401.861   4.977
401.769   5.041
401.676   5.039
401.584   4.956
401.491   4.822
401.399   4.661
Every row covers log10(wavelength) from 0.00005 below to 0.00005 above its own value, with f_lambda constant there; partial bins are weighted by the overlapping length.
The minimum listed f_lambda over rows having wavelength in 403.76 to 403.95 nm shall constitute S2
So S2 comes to 5.585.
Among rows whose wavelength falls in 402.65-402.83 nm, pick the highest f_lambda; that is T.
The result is 4.791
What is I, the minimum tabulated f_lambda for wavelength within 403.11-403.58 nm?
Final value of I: 6.045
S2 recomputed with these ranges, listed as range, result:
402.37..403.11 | 4.391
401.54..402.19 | 4.651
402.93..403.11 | 5.414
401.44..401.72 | 4.822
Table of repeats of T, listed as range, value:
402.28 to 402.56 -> 4.437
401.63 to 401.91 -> 5.041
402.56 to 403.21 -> 6.045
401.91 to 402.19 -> 4.88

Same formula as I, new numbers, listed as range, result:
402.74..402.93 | 4.791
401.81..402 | 4.88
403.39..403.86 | 6.122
